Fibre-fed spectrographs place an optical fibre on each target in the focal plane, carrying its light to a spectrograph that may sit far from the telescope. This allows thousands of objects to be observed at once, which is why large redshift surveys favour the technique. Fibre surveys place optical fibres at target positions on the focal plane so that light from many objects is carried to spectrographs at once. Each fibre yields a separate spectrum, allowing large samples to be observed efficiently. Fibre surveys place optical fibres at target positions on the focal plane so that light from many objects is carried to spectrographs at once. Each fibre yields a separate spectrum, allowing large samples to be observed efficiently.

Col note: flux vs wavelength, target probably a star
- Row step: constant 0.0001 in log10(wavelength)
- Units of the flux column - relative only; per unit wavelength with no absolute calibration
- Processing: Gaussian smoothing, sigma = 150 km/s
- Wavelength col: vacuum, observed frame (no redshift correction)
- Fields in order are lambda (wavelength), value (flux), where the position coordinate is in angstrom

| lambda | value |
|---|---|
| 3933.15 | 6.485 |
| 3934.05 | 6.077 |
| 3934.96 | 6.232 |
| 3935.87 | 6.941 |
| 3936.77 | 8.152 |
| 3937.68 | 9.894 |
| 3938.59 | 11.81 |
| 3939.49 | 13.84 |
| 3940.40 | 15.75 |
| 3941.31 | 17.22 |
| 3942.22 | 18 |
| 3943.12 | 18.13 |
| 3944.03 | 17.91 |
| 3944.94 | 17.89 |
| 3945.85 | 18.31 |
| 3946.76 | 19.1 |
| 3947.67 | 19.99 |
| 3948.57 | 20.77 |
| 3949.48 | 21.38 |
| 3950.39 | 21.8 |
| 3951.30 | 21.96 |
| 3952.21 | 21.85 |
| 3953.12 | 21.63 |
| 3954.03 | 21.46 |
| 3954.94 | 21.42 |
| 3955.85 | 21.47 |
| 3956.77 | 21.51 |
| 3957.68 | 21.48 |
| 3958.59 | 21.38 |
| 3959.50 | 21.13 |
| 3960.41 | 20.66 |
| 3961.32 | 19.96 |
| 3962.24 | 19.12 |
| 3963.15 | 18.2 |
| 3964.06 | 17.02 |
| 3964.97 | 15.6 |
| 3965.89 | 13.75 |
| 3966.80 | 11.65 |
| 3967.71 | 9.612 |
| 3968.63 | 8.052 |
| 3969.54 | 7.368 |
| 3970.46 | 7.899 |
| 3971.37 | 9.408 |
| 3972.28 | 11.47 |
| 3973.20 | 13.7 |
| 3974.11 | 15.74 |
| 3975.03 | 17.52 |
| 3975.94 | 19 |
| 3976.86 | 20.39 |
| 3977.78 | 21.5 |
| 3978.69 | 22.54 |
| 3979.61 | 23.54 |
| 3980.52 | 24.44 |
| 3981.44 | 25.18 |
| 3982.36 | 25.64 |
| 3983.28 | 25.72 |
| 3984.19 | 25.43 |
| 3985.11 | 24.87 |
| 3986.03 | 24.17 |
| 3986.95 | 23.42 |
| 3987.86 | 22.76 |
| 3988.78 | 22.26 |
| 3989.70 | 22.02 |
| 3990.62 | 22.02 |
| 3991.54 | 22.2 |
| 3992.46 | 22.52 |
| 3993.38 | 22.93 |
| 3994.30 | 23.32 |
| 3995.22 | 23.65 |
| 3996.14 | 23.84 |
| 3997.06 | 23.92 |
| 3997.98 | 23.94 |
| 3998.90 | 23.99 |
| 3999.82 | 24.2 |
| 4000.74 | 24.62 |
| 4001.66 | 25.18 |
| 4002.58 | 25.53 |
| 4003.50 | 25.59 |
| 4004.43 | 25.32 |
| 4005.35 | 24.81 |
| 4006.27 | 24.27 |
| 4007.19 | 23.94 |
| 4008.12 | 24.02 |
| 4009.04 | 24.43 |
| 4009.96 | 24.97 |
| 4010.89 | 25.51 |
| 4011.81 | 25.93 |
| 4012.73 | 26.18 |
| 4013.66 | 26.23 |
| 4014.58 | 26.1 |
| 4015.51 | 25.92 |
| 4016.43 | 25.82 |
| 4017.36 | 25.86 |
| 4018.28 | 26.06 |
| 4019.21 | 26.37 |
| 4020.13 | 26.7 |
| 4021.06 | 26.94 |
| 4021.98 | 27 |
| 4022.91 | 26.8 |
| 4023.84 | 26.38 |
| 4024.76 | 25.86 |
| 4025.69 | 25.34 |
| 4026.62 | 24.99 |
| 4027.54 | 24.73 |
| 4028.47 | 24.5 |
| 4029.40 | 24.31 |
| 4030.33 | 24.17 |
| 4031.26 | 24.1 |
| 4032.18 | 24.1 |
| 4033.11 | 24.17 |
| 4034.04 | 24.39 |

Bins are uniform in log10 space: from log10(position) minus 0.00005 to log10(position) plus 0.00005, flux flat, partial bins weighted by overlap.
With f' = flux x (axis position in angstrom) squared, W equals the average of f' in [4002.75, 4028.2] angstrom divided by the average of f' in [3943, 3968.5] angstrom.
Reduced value 1.4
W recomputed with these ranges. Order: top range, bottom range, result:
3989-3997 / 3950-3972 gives 1.35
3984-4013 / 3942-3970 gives 1.34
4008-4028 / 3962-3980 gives 1.76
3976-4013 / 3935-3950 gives 1.56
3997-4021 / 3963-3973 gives 2.21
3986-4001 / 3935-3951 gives 1.48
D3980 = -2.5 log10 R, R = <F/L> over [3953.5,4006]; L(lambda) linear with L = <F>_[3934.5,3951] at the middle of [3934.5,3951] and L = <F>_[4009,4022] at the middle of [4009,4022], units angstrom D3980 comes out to 0.03 mag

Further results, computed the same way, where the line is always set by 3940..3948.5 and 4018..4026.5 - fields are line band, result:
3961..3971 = 0.46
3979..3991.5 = -0.07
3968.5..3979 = 0.41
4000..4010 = -0.01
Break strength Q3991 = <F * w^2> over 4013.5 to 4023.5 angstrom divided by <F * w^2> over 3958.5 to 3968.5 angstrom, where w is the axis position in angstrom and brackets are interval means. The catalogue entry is 1.6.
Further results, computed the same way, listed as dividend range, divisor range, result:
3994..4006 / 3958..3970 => 1.59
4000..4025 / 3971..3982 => 1.38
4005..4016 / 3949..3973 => 1.50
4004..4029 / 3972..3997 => 1.18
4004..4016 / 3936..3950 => 1.59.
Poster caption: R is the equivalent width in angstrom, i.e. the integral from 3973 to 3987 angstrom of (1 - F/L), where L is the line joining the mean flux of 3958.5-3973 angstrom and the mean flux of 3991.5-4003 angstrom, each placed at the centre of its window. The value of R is -2.55 angstrom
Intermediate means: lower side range 14.3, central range 22.2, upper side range 23.9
